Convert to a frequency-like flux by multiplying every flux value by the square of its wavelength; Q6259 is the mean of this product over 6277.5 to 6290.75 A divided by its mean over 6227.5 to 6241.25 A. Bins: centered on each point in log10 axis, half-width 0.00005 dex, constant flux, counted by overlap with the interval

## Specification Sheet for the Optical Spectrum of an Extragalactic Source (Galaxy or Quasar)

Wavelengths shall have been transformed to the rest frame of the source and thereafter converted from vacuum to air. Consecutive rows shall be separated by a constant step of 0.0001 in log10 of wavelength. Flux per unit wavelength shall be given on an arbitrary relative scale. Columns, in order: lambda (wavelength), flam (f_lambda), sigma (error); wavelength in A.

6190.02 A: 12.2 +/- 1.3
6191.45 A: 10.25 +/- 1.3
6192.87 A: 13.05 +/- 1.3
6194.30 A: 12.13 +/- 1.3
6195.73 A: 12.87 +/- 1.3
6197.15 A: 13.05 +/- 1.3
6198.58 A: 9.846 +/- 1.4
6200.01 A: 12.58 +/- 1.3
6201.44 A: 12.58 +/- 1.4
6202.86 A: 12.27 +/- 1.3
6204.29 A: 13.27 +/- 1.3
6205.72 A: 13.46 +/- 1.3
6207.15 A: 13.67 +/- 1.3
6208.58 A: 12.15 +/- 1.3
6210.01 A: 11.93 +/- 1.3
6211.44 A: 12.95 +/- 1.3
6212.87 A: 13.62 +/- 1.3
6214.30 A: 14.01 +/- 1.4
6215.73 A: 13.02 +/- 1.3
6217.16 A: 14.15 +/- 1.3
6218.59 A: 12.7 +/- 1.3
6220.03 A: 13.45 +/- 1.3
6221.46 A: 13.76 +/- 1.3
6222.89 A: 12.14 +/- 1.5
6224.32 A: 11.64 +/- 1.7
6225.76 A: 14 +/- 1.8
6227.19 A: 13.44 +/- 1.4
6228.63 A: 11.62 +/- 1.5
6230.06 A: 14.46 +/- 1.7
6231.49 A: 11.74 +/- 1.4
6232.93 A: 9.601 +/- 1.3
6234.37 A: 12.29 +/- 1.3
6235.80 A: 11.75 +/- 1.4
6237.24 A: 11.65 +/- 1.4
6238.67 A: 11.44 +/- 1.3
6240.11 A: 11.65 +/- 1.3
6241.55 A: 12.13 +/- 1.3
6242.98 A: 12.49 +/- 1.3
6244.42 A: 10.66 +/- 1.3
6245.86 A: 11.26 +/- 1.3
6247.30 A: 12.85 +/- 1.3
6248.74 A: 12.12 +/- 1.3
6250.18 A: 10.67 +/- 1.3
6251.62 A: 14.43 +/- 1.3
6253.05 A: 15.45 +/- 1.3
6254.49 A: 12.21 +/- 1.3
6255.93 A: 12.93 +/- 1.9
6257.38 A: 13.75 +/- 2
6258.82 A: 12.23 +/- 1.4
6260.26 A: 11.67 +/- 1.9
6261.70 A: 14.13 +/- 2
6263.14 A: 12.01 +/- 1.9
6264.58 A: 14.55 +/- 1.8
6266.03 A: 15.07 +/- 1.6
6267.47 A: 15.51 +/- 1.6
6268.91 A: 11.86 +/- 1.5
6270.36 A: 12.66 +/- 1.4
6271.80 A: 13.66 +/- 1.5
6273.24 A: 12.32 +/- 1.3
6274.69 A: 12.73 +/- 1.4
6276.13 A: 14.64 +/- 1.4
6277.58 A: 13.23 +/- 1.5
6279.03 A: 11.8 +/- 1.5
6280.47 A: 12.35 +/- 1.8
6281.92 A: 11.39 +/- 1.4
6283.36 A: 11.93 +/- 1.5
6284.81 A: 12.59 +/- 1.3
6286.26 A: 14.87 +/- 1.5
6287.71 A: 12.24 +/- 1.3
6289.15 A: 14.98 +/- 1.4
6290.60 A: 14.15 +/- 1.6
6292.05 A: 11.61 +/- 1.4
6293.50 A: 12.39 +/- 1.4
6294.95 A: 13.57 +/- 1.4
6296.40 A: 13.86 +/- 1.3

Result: 1.1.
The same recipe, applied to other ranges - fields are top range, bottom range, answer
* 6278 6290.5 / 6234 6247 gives 1.11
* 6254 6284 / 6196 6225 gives 1.03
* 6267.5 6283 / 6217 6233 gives 1.01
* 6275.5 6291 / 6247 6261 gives 1.03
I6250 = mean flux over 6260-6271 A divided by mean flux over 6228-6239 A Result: 1.14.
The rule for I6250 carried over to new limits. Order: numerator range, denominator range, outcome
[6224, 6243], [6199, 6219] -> 0.93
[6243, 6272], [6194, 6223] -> 1.01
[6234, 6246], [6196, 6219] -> 0.91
